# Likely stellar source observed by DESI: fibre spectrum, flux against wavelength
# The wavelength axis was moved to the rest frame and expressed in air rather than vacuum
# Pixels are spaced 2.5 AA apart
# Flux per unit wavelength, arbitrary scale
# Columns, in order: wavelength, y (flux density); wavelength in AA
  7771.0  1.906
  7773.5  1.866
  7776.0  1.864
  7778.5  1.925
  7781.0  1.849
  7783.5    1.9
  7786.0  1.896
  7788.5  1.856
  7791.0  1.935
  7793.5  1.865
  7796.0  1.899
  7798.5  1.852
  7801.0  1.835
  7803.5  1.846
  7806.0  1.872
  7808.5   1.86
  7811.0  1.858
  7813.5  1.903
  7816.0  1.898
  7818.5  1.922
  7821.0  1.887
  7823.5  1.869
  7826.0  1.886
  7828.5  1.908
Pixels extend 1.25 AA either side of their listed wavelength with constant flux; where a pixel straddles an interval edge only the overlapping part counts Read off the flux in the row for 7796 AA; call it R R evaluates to 1.899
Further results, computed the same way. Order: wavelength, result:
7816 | 1.898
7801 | 1.835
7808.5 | 1.86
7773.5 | 1.866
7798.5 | 1.852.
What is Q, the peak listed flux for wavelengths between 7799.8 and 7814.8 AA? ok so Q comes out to 1.903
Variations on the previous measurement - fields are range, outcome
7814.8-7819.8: 1.922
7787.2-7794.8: 1.935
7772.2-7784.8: 1.925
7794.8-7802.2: 1.899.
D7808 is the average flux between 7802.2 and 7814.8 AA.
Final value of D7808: 1.87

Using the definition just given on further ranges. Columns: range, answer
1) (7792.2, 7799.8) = 1.87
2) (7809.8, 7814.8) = 1.88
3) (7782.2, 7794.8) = 1.89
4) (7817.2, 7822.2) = 1.9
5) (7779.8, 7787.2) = 1.88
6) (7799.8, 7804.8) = 1.84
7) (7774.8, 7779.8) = 1.89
